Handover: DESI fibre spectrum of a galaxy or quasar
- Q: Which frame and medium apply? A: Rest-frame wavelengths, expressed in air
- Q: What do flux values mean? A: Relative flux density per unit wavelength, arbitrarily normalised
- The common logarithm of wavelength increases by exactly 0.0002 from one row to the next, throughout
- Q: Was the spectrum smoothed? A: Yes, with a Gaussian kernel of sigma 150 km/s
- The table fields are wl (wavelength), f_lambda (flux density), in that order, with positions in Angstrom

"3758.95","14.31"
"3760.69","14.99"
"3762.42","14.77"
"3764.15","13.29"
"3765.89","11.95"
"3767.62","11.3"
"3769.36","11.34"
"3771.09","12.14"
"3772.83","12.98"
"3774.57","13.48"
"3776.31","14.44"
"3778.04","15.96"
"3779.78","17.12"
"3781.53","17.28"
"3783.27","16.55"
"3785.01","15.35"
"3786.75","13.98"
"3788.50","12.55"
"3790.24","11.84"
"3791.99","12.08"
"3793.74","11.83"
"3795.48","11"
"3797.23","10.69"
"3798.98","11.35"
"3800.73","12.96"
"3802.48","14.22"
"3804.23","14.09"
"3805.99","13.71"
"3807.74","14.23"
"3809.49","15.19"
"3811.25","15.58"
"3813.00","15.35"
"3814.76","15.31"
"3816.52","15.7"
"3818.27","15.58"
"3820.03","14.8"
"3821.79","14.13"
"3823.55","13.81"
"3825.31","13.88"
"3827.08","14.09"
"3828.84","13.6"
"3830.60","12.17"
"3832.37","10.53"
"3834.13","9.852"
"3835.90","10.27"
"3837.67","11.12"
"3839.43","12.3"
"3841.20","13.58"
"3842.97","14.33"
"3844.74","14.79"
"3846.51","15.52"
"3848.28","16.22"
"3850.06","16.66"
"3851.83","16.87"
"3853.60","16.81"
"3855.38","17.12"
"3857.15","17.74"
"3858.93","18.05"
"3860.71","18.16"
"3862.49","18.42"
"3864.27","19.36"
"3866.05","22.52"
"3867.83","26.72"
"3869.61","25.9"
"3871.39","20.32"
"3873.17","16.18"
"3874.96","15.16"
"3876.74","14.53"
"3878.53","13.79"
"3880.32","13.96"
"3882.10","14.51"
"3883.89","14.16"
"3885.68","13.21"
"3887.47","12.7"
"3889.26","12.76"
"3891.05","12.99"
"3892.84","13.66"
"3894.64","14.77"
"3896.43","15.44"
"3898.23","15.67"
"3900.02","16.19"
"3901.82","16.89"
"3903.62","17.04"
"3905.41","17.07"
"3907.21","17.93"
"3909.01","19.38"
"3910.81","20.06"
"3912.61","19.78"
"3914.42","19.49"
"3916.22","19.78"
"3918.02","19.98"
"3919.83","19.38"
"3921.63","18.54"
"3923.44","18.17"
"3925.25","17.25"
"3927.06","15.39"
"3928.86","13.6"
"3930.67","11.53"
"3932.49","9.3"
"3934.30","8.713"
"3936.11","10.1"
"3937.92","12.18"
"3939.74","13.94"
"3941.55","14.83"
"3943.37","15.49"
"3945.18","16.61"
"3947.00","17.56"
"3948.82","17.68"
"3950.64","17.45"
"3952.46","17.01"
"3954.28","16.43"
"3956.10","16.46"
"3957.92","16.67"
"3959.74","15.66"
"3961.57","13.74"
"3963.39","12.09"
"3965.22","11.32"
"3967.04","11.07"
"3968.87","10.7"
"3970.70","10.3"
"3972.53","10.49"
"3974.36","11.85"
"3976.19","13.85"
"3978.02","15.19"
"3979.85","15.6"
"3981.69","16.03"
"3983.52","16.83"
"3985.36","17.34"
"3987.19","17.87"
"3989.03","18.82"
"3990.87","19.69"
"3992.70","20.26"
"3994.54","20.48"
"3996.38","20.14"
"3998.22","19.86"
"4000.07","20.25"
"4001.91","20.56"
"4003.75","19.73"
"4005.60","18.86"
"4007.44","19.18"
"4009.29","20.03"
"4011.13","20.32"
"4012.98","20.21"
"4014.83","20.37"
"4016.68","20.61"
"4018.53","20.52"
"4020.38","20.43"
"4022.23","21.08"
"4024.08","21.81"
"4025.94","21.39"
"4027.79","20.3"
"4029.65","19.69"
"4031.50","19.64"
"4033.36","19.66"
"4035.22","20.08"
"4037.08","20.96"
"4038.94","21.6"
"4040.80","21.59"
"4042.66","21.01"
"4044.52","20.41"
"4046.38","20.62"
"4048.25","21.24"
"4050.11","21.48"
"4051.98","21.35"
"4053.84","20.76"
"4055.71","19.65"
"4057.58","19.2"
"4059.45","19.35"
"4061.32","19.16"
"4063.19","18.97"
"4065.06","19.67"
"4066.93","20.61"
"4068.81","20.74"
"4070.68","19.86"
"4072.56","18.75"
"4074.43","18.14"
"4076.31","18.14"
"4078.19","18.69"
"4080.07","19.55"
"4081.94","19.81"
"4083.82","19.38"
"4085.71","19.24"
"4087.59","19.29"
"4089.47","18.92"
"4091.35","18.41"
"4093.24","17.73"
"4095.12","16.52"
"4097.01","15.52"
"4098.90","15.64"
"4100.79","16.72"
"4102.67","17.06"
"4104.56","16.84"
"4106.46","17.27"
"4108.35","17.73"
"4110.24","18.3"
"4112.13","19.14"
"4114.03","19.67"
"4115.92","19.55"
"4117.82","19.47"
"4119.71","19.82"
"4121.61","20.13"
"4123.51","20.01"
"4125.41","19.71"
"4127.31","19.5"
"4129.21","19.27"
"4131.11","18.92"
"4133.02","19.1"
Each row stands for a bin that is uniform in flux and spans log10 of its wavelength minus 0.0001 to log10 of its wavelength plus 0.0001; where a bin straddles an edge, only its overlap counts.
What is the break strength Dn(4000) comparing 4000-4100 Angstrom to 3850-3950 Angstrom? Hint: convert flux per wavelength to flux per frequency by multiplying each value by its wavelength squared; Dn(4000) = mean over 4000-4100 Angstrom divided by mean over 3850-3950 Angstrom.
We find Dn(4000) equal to 1.29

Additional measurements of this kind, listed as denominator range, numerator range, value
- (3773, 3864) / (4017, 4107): 1.53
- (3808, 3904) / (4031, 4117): 1.38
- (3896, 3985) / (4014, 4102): 1.36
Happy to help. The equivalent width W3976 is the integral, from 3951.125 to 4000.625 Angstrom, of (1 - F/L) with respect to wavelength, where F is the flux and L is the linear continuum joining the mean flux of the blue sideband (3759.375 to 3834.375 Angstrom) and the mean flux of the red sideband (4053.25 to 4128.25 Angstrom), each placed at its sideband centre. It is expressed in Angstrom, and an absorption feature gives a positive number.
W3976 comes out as 3.1 Angstrom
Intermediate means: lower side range 13.7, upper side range 18.8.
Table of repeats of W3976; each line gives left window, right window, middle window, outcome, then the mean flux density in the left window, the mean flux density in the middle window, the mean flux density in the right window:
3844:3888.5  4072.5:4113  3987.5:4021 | -4.3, 17.2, 20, 18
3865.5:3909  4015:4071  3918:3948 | 4.9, 16.4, 14.7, 20.5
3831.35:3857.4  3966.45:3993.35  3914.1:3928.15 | -3.6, 14.2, 18.4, 15.1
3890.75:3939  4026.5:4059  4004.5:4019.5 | -0.4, 16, 20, 20.5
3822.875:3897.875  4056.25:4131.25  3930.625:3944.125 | 3.7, 15.5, 12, 18.8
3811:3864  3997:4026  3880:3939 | 5.3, 14.8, 15.5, 20.3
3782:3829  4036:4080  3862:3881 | -4.2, 13.9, 18.9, 20.1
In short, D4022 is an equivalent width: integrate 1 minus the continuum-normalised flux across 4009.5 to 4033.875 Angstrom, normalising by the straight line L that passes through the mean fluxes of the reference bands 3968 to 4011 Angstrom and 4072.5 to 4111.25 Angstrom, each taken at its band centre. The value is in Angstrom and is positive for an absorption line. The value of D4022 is -4.2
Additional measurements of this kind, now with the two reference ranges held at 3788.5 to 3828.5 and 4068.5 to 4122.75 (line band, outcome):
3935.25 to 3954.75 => 0.7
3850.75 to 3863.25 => -2.7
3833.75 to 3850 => 1.0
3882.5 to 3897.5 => 1.3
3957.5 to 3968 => 1.9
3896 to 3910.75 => -1.8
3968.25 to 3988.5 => 2.7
